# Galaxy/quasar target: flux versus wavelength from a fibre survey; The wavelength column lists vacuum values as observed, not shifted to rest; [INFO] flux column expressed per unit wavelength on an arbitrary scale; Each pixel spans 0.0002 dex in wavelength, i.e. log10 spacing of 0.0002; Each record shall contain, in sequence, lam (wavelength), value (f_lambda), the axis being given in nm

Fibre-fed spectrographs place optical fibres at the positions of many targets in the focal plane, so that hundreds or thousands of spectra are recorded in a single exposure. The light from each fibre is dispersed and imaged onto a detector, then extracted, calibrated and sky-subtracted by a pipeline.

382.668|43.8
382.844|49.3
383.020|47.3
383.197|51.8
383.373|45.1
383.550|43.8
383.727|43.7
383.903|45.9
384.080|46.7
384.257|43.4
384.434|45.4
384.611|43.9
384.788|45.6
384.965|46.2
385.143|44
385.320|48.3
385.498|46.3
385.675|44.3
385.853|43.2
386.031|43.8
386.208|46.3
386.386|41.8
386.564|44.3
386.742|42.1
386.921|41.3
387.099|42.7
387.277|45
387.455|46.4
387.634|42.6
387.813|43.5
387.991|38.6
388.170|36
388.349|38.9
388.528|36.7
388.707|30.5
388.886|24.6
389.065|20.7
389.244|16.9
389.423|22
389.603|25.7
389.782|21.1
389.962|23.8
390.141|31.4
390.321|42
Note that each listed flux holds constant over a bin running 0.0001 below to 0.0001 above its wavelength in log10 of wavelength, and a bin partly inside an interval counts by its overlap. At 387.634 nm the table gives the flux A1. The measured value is 42.6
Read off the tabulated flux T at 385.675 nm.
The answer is 44.3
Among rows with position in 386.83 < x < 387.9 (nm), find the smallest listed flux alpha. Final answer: 41.3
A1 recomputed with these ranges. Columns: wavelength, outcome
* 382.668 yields 43.8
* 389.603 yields 25.7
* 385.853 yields 43.2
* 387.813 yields 43.5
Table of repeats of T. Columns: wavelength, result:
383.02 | 47.3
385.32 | 48.3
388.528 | 36.7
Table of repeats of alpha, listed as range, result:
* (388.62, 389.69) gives 16.9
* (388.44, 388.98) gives 24.6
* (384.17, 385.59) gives 43.4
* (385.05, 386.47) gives 41.8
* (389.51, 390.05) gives 21.1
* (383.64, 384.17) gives 43.7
